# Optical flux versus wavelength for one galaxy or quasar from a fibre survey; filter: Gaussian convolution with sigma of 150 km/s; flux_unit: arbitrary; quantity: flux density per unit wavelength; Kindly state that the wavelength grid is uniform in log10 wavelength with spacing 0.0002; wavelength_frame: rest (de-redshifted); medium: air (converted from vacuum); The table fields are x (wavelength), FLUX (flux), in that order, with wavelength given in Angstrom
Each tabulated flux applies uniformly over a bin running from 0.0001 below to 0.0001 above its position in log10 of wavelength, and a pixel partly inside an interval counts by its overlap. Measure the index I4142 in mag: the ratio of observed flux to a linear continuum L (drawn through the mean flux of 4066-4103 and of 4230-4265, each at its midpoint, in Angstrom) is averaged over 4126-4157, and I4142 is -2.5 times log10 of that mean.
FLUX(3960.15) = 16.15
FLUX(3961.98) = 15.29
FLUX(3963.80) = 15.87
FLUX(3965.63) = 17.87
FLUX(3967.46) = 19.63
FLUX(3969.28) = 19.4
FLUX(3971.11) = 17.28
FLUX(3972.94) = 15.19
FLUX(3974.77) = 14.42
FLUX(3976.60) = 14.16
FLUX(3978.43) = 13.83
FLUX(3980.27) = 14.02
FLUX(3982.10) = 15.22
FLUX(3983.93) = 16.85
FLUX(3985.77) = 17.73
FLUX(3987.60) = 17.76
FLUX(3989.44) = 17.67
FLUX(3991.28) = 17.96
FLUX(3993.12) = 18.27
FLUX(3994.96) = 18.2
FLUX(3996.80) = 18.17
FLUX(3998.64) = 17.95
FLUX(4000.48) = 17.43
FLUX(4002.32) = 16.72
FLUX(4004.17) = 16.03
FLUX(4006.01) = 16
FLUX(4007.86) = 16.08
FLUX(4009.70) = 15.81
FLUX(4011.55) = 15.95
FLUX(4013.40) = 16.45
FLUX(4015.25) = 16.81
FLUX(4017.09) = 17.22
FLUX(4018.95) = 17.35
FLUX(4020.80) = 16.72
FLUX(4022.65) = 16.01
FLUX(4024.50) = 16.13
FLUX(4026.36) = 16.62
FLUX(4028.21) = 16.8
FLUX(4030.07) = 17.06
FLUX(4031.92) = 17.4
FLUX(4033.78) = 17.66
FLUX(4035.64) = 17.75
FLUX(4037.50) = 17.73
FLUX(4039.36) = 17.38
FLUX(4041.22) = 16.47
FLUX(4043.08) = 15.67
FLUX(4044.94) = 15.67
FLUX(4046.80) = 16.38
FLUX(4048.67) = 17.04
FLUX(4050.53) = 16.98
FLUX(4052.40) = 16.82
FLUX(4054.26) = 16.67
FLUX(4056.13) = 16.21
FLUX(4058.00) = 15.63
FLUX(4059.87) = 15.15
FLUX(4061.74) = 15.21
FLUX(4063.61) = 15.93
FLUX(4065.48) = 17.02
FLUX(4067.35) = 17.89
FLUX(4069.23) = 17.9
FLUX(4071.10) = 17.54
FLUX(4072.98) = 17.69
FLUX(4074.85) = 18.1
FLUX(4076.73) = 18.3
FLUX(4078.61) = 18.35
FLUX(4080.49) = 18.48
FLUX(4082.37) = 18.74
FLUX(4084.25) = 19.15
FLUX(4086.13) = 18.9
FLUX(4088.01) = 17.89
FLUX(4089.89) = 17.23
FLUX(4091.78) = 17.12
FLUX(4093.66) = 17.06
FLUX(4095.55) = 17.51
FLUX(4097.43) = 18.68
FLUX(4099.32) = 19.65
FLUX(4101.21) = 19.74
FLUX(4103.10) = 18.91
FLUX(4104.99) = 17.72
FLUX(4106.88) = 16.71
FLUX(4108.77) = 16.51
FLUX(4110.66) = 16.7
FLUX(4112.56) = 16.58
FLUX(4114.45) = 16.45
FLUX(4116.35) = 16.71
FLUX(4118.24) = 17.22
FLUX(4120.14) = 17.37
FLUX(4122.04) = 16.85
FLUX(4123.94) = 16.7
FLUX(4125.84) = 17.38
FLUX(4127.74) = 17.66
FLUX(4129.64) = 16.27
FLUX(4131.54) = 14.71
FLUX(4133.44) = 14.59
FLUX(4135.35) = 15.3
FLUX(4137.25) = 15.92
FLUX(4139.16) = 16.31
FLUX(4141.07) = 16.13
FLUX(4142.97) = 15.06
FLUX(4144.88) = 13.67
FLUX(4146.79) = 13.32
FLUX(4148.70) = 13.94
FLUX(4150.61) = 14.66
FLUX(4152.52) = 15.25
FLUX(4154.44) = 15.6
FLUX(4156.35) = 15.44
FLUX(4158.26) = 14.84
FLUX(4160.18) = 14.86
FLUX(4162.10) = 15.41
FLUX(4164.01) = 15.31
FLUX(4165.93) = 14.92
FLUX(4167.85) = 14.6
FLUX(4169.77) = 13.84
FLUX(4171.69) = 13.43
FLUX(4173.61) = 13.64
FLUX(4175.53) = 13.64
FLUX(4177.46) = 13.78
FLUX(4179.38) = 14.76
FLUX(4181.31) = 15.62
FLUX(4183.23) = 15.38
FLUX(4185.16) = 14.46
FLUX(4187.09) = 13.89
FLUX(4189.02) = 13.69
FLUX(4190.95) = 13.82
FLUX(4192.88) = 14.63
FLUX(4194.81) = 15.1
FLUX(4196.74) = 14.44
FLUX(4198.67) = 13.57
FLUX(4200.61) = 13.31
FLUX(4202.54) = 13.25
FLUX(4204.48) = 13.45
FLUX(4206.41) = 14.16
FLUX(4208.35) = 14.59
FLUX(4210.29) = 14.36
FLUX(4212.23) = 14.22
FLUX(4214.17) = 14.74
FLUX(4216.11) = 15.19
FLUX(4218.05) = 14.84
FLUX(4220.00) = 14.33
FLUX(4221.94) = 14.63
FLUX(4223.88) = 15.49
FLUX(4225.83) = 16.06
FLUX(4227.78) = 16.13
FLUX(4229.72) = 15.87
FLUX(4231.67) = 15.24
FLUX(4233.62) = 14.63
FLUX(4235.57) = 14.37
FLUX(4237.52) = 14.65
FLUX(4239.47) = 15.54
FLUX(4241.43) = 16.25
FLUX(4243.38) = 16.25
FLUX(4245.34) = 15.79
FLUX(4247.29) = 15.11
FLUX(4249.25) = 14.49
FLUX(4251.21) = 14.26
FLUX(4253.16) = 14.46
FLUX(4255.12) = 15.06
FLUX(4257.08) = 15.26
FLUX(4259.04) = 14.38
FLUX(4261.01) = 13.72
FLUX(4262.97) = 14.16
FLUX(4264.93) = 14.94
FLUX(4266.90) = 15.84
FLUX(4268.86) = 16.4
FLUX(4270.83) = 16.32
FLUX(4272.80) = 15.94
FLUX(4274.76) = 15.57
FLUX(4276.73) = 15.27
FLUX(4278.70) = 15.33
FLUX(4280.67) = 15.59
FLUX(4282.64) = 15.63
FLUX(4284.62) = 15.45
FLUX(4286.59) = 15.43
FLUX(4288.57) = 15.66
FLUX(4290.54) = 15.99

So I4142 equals 0.12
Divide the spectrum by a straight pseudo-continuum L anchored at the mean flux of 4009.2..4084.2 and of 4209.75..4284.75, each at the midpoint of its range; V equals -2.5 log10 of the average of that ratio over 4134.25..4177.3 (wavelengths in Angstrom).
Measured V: 0.09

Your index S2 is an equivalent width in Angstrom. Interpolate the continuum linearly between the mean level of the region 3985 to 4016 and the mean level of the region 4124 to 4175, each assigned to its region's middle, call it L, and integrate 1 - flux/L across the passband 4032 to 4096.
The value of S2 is -3.8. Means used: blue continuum 17.1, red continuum 15.1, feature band 17.2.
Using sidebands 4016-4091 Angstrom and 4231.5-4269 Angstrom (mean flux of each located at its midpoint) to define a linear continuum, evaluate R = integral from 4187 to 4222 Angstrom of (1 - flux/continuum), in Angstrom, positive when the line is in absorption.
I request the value 2.9 Angstrom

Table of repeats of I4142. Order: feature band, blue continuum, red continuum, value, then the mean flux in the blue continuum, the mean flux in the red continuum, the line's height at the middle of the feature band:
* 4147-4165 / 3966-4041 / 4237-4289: 0.067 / 16.8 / 15.3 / 15.9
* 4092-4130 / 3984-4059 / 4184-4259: -0.098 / 16.9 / 14.7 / 15.9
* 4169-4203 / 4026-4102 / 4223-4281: 0.134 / 17.4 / 15.3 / 16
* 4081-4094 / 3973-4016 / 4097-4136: -0.072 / 16.5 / 17.1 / 16.9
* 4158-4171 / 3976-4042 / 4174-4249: 0.029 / 16.8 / 14.7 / 15.2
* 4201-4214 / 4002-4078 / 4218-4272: 0.105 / 16.7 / 15.2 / 15.5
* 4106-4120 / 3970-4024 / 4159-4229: -0.095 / 16.5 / 14.5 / 15.3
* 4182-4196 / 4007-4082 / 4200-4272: 0.069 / 16.9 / 14.9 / 15.4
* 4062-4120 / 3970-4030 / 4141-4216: -0.148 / 16.5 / 14.4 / 15.5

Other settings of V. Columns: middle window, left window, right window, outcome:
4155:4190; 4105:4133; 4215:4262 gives 0.10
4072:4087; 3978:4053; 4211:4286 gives -0.13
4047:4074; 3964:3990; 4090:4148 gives -0.01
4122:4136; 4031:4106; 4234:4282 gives 0.04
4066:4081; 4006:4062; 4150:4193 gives -0.13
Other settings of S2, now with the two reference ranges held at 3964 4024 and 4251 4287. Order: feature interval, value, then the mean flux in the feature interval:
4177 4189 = 0.8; 14.6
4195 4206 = 1.3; 13.7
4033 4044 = -0.4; 17.1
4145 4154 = 0.9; 14.3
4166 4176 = 1.2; 13.9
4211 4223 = 0.7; 14.7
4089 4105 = -2.0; 18.2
